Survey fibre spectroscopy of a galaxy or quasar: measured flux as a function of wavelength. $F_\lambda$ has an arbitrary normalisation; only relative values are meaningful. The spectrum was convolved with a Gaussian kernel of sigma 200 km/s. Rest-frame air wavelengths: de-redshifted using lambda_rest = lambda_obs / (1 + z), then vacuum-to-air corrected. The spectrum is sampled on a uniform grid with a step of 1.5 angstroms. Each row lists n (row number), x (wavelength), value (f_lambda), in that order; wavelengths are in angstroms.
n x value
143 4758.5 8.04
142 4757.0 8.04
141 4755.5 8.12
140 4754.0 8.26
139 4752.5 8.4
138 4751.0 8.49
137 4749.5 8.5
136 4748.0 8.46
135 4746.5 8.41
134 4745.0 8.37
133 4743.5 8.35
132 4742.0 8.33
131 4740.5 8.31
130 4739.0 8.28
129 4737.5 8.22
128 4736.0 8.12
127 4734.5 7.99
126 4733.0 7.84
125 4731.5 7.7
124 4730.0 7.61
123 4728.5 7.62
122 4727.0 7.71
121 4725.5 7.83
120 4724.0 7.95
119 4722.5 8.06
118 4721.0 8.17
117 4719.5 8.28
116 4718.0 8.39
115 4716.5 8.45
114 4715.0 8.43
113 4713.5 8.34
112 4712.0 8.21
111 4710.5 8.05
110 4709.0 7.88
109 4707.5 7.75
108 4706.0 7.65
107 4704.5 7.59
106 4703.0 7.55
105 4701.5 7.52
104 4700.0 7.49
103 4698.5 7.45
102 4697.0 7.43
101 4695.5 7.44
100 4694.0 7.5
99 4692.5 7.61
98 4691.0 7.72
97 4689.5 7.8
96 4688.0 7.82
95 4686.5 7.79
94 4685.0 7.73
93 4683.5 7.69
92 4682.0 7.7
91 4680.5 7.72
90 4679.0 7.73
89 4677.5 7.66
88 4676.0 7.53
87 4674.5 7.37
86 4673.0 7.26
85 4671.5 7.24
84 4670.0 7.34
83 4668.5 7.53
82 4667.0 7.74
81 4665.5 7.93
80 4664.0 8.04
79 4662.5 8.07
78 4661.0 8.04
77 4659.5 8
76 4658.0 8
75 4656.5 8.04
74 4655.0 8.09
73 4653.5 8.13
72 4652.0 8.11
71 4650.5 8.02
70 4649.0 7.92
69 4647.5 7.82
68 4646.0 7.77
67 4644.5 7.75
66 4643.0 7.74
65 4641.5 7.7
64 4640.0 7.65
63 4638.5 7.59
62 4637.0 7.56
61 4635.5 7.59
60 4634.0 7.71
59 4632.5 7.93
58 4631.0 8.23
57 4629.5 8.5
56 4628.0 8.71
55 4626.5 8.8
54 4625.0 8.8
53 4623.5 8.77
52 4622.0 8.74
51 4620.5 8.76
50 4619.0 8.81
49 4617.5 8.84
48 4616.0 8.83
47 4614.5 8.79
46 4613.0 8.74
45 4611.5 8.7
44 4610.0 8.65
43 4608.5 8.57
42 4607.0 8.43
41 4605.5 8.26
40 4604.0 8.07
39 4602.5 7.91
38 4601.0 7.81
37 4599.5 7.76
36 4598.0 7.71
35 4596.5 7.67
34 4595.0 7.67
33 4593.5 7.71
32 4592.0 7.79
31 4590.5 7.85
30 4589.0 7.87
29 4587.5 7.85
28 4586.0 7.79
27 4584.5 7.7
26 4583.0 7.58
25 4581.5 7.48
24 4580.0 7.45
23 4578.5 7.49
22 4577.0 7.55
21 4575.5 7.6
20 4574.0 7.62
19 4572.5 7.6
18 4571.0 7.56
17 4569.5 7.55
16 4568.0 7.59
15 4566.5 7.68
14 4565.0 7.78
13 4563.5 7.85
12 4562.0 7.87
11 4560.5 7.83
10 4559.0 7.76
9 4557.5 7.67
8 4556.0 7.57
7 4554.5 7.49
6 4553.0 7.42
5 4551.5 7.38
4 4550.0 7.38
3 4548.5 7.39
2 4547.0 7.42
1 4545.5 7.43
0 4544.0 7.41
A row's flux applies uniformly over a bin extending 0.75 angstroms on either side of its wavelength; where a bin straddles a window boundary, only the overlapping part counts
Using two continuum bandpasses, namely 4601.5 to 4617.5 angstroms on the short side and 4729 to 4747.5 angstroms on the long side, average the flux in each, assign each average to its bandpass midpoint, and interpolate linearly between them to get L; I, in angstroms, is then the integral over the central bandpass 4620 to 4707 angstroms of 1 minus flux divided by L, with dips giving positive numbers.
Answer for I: 5.2 angstroms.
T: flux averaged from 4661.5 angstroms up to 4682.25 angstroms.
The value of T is 7.64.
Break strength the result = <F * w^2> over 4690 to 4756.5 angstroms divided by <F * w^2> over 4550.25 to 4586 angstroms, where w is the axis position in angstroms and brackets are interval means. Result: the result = 1.1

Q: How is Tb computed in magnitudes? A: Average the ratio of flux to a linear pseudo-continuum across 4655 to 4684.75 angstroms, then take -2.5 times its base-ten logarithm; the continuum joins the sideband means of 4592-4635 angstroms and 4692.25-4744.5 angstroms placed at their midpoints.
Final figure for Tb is 0.053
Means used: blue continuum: 8.34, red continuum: 7.92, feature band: 7.73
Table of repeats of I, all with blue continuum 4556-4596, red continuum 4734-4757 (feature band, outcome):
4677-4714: 1.9 angstroms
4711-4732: 0.4 angstroms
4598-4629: -2.8 angstroms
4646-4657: -0.1 angstroms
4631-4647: 0.4 angstroms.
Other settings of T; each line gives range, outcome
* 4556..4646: 7.99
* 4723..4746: 8.02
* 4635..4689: 7.76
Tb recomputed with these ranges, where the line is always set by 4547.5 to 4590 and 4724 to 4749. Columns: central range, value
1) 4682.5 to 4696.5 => 0.038 mag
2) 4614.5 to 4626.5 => -0.136 mag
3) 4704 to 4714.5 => 0.007 mag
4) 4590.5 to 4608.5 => -0.030 mag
